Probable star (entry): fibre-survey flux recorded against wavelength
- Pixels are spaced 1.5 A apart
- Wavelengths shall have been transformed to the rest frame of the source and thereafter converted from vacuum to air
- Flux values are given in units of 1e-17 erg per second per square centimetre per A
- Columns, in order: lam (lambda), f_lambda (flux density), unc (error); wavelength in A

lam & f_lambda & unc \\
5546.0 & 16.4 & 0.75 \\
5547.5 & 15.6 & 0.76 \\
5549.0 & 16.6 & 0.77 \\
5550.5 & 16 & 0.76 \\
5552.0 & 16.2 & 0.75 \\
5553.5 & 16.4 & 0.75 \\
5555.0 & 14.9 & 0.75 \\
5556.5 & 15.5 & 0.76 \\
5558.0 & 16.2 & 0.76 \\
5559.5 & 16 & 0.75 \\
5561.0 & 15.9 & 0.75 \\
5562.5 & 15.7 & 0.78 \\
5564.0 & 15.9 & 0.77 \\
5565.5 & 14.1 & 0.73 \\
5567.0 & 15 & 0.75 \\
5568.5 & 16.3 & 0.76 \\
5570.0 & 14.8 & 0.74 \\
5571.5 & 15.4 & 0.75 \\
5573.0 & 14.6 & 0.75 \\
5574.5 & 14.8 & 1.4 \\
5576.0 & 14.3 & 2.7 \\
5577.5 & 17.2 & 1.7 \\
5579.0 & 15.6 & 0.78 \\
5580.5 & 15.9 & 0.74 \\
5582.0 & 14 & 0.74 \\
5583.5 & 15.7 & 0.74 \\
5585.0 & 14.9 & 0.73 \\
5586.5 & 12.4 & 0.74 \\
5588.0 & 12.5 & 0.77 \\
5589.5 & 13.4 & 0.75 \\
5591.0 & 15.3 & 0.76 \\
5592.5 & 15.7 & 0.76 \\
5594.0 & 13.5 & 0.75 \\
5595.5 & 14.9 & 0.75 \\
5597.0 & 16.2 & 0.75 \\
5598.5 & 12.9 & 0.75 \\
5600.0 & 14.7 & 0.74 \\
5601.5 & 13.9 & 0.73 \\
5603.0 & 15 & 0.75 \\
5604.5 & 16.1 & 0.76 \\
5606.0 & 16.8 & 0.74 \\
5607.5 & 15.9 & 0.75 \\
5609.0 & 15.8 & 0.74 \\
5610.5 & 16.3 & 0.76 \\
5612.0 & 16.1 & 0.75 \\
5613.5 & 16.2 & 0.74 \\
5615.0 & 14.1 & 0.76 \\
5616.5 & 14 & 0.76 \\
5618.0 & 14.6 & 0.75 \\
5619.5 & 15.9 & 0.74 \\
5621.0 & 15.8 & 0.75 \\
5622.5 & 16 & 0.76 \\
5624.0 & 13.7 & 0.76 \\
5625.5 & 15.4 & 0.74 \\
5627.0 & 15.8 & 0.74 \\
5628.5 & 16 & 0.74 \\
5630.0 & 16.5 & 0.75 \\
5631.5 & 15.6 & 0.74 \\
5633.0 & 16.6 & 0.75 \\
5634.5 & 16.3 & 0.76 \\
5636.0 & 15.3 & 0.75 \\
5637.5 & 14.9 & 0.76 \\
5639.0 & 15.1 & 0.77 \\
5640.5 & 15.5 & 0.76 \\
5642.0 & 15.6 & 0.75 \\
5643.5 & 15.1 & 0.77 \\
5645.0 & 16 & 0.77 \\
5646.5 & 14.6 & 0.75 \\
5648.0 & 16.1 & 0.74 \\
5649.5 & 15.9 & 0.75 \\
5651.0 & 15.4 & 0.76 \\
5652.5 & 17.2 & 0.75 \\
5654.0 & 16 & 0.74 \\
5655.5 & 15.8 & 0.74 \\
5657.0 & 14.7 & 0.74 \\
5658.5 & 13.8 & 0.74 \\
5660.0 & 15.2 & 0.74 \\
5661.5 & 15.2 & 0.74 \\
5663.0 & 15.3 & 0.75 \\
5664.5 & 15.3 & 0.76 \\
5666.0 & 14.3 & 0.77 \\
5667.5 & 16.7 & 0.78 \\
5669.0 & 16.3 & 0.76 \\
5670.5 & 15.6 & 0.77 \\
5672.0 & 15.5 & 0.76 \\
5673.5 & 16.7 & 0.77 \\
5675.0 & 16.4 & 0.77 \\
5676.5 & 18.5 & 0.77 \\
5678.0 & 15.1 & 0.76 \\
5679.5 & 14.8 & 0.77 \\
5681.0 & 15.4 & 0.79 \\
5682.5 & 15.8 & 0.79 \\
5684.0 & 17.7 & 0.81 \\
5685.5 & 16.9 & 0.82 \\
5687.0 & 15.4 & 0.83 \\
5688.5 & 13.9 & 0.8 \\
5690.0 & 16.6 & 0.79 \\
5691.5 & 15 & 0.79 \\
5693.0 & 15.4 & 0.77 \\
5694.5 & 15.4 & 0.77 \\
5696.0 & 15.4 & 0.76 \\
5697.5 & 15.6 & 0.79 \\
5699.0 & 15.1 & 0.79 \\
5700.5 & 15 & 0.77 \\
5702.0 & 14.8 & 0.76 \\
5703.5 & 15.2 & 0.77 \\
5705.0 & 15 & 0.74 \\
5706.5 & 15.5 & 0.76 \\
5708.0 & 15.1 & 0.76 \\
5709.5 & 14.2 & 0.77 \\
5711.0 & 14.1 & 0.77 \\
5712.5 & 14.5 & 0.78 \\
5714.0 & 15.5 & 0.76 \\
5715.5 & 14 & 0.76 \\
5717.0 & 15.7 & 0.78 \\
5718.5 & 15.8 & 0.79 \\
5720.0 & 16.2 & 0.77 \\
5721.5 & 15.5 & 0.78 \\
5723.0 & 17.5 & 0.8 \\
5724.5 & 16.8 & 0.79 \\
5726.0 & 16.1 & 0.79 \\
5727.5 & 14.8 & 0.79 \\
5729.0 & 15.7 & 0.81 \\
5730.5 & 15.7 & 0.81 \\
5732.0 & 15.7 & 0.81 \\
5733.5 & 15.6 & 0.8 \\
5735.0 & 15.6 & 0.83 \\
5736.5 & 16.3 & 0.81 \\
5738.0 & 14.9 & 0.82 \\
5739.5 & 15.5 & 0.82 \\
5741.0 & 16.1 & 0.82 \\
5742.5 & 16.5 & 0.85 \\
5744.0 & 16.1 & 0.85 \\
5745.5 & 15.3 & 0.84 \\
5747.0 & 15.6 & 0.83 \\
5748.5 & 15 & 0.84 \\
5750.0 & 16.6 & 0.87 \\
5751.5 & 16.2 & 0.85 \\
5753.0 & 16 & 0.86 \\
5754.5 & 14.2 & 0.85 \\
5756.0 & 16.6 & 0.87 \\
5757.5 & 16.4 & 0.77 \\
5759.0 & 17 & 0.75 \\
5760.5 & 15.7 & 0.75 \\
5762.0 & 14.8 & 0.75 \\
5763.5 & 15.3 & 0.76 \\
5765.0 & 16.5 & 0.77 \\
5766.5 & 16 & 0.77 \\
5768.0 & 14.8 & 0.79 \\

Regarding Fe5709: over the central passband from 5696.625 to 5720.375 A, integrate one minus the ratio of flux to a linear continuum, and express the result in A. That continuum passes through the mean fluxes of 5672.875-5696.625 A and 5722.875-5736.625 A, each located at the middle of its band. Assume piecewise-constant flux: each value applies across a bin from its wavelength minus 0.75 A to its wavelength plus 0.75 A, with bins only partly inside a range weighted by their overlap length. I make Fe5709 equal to 1.2 A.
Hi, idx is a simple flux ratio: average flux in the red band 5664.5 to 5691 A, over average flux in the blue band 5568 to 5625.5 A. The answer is 1.1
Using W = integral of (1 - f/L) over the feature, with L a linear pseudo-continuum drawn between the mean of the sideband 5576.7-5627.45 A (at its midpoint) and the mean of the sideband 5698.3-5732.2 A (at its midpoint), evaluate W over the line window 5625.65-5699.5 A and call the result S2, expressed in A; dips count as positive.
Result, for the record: -2.2 A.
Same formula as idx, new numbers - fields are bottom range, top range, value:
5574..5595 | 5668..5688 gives 1.10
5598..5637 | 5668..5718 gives 1.00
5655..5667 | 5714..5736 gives 1.05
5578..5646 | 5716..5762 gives 1.04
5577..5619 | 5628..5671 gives 1.04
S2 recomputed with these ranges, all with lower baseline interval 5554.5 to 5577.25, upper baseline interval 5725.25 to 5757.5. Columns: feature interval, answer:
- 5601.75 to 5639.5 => -0.27 A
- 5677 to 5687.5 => -0.23 A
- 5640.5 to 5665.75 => 0.17 A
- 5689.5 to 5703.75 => 0.27 A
